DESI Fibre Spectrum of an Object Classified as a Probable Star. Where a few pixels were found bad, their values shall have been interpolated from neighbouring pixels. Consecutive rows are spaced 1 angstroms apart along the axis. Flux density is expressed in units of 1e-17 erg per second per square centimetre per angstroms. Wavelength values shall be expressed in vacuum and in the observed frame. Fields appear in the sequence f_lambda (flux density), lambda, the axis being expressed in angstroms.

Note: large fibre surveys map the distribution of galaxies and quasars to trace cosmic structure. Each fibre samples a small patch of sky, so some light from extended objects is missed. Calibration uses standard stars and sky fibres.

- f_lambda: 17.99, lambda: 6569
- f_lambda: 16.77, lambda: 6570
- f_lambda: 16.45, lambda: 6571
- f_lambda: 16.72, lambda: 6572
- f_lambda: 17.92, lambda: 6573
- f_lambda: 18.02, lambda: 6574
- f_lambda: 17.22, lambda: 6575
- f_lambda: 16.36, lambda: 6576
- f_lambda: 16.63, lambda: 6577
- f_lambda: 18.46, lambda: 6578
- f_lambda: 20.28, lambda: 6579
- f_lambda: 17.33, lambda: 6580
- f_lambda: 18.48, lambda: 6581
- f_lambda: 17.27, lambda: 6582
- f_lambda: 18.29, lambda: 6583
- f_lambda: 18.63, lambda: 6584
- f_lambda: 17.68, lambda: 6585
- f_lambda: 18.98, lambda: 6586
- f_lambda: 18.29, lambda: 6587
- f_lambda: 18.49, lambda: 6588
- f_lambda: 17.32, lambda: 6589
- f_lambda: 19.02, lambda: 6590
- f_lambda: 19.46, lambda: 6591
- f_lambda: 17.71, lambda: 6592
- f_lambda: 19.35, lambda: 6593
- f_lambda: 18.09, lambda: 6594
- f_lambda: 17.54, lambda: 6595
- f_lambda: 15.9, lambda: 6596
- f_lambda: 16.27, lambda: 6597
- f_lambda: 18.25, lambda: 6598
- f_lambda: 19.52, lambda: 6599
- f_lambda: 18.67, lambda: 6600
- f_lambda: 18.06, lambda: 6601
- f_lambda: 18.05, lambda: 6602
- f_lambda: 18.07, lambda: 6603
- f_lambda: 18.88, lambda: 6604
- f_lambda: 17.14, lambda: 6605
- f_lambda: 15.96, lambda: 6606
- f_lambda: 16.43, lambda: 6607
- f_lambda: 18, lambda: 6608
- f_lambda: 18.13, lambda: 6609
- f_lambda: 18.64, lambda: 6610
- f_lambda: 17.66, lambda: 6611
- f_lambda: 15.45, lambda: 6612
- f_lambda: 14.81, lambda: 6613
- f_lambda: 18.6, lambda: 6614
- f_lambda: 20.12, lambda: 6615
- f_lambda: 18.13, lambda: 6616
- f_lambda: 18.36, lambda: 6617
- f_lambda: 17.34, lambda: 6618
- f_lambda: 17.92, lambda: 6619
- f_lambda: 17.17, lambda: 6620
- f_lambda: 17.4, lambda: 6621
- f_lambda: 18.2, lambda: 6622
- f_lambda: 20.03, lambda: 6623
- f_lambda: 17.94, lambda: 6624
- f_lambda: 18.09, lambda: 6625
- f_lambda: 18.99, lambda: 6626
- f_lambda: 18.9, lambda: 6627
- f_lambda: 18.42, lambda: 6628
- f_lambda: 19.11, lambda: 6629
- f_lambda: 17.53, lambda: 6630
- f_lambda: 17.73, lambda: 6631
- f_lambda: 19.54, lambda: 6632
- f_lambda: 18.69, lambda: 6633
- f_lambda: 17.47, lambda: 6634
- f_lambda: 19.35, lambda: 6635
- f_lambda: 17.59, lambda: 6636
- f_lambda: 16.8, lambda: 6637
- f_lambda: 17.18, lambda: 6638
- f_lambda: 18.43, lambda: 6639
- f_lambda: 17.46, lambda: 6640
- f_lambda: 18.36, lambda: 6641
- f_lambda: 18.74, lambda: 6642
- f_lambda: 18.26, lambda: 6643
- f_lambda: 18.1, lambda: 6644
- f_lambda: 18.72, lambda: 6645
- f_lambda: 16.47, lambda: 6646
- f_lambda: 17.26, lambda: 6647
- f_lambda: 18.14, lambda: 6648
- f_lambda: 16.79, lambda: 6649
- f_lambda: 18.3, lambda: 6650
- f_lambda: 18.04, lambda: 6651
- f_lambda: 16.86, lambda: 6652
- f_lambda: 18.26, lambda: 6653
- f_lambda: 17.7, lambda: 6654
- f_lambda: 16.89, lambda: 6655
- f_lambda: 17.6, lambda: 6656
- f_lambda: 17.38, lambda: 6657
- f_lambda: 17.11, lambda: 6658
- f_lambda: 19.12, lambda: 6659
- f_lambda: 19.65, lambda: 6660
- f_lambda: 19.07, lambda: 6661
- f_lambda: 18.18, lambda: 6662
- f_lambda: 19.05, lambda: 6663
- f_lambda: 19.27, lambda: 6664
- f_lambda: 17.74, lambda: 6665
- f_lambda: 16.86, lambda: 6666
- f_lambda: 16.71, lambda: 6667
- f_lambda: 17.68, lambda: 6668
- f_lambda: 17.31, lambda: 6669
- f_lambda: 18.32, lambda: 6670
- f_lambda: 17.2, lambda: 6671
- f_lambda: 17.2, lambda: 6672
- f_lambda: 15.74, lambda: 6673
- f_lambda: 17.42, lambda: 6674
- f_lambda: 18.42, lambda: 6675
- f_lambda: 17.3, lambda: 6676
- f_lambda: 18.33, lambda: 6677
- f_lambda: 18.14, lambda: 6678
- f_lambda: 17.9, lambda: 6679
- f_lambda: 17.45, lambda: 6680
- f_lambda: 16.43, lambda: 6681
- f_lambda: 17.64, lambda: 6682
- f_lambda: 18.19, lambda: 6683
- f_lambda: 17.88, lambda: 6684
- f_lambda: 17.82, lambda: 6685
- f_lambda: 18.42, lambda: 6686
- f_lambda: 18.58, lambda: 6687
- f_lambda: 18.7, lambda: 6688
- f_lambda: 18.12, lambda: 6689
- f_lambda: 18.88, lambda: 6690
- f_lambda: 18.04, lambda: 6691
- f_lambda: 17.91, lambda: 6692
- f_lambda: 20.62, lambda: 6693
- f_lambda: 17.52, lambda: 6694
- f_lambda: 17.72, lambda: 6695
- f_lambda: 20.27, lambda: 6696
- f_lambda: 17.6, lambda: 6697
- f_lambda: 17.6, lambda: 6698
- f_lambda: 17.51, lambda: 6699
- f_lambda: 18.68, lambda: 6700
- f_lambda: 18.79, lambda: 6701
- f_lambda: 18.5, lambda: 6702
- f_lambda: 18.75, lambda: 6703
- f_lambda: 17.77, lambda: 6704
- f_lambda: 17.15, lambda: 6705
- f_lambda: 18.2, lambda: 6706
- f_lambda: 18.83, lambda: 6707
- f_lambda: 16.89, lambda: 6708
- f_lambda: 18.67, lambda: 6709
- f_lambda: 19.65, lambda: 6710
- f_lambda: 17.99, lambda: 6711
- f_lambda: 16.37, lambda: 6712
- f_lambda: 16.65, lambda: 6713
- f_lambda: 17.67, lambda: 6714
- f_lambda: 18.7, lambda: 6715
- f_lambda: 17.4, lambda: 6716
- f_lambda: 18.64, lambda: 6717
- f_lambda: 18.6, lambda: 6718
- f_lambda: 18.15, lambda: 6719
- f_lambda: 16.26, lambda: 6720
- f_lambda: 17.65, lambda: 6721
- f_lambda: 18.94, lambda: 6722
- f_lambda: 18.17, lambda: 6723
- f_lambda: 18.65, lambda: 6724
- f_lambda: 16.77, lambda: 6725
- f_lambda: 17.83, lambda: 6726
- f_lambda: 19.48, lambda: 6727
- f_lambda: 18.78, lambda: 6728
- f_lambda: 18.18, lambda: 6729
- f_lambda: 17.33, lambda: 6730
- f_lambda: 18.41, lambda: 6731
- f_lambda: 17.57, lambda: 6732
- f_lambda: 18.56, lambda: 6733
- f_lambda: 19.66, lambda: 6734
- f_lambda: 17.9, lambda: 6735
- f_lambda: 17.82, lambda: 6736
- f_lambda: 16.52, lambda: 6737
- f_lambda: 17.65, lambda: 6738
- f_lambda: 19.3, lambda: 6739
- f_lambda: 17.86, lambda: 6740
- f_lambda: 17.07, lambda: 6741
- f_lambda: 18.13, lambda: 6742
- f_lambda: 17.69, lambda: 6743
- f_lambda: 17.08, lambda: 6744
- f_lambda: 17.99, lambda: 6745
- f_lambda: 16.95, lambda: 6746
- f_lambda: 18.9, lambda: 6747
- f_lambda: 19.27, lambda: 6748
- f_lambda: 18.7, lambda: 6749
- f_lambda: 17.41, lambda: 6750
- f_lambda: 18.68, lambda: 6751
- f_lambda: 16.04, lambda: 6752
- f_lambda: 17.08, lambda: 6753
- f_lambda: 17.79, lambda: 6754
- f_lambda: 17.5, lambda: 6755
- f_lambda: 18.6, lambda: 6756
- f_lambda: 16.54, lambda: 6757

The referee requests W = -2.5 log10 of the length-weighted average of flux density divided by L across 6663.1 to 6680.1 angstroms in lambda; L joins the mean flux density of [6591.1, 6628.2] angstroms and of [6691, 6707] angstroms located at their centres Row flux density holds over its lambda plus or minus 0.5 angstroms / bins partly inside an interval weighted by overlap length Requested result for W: 0.034 mag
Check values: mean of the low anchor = 17.9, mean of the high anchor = 18.3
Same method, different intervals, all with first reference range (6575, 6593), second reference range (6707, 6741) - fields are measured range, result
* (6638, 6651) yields 0.01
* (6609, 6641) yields 0.00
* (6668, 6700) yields 0.01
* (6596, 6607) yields 0.03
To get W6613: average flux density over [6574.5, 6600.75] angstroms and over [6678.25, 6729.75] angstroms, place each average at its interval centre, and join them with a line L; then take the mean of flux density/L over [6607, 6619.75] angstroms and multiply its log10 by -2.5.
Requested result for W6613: 0.022 mag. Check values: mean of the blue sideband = 18.1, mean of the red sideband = 18.1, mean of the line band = 17.7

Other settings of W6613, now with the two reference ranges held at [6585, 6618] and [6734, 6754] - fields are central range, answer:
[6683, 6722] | -0.02 mag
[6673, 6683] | 0.02 mag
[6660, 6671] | -0.01 mag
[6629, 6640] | -0.01 mag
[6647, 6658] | 0.02 mag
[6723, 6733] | -0.02 mag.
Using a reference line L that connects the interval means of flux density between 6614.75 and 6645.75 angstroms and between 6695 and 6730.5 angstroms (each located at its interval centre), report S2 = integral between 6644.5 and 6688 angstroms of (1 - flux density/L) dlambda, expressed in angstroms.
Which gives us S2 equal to 0.9 angstroms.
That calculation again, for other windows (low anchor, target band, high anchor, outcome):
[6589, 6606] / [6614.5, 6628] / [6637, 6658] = -0.4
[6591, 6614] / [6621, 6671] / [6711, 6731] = -0.9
